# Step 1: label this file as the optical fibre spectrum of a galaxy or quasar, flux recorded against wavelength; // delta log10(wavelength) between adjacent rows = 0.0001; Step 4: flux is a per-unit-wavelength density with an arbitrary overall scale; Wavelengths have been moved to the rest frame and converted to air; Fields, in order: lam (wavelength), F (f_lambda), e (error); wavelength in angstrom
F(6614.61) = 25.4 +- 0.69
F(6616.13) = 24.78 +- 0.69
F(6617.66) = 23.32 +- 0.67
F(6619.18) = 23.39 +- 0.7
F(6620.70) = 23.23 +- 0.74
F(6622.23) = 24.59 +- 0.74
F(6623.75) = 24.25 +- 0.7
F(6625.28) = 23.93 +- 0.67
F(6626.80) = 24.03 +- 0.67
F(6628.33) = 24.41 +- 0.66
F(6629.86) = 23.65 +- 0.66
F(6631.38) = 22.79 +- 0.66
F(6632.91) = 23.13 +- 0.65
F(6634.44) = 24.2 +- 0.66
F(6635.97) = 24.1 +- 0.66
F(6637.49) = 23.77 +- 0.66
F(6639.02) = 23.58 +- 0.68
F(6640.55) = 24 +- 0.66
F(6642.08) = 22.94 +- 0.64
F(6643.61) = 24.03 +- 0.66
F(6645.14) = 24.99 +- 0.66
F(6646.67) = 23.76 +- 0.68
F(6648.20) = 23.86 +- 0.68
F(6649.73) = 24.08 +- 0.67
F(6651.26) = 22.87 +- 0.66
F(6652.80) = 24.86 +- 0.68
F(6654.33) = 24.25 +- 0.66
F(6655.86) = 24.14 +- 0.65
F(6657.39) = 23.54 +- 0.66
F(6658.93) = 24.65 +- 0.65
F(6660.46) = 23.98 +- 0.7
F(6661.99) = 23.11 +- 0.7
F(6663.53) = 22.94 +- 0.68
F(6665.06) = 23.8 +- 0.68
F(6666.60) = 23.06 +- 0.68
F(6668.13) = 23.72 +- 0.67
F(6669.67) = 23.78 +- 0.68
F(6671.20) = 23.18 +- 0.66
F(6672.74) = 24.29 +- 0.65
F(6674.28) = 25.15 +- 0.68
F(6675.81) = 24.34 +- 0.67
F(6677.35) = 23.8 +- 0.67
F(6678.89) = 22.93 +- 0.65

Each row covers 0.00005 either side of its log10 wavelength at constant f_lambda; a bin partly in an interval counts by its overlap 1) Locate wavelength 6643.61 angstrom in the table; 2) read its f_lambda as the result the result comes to 24.03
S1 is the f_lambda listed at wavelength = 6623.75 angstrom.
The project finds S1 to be 24.25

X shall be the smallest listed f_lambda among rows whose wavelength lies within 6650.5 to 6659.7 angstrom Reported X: 22.87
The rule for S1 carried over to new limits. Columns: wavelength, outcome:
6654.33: 24.25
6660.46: 23.98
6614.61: 25.4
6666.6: 23.06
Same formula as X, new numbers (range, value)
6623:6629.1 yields 23.93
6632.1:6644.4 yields 22.94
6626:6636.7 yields 22.79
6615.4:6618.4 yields 23.32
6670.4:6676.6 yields 23.18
